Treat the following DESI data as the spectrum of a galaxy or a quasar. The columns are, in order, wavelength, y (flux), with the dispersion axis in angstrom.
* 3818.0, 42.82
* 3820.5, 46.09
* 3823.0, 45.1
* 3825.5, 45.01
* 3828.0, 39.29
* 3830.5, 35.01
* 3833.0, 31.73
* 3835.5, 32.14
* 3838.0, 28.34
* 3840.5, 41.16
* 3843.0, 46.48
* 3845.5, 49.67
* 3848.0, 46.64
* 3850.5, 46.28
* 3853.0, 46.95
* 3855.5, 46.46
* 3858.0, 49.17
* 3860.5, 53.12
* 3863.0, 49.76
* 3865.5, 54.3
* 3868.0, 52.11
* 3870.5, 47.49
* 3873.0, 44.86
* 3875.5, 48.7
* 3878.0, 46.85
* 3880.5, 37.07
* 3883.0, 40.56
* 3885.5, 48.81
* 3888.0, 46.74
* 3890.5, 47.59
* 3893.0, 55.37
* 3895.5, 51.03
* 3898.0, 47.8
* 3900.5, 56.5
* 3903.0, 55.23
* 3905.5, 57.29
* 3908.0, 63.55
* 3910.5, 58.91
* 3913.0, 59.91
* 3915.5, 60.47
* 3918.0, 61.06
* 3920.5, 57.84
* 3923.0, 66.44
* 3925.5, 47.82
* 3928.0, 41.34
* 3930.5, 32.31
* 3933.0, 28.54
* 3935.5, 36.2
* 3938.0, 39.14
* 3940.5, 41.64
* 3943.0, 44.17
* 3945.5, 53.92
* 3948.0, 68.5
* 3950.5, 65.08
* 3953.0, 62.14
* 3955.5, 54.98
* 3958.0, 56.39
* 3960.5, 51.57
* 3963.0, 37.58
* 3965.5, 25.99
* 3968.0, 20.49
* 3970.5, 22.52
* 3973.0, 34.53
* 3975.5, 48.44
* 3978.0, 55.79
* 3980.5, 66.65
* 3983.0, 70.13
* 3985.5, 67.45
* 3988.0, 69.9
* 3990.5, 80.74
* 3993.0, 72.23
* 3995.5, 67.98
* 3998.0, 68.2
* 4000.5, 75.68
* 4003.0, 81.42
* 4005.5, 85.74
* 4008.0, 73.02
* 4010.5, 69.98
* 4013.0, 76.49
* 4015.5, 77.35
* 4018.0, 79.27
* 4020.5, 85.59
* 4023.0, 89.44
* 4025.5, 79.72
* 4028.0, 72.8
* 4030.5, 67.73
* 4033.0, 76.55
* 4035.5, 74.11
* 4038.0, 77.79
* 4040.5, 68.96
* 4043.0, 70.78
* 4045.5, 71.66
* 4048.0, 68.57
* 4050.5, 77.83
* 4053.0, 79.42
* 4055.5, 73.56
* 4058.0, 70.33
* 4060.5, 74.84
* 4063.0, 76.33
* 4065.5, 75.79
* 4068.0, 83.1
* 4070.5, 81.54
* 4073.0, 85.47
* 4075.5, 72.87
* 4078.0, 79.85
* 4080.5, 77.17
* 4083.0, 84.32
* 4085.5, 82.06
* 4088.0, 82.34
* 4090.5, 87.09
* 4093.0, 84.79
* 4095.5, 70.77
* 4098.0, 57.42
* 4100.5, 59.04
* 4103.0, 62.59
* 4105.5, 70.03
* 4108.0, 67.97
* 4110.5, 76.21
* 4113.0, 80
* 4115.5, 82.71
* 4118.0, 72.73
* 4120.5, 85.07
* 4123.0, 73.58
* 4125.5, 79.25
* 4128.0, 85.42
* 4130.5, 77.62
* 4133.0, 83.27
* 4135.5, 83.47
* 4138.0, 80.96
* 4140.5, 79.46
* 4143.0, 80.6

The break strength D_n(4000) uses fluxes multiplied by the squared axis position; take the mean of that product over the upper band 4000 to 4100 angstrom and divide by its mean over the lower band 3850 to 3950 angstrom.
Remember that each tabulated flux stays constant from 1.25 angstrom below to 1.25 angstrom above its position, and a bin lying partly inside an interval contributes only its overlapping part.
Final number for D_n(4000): 1.66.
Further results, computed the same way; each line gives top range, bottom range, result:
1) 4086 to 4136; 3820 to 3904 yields 1.88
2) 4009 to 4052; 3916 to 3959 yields 1.56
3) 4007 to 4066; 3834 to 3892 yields 1.80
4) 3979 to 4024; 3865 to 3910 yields 1.59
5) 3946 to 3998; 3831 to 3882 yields 1.31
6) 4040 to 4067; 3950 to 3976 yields 1.80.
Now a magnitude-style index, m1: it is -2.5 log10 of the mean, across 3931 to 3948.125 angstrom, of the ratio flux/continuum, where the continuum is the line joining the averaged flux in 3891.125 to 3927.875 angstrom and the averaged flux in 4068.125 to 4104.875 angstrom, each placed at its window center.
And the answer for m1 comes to 0.37 mag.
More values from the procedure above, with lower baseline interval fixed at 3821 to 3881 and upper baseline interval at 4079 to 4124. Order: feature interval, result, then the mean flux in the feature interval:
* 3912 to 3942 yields 0.13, 47.6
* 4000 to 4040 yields -0.19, 77.5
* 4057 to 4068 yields -0.07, 75.4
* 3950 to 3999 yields 0.10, 54.7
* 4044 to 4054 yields -0.08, 74.2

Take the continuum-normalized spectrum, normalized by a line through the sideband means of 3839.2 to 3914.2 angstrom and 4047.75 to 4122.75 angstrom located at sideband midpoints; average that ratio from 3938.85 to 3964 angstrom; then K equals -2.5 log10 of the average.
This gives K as 0.11 mag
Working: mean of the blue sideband 49.9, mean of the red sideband 76.1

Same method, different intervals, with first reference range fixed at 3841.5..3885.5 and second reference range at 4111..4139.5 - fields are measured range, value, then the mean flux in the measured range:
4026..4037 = -0.07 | 73.4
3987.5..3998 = -0.14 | 72.4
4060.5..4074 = -0.10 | 79.8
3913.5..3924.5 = -0.13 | 61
